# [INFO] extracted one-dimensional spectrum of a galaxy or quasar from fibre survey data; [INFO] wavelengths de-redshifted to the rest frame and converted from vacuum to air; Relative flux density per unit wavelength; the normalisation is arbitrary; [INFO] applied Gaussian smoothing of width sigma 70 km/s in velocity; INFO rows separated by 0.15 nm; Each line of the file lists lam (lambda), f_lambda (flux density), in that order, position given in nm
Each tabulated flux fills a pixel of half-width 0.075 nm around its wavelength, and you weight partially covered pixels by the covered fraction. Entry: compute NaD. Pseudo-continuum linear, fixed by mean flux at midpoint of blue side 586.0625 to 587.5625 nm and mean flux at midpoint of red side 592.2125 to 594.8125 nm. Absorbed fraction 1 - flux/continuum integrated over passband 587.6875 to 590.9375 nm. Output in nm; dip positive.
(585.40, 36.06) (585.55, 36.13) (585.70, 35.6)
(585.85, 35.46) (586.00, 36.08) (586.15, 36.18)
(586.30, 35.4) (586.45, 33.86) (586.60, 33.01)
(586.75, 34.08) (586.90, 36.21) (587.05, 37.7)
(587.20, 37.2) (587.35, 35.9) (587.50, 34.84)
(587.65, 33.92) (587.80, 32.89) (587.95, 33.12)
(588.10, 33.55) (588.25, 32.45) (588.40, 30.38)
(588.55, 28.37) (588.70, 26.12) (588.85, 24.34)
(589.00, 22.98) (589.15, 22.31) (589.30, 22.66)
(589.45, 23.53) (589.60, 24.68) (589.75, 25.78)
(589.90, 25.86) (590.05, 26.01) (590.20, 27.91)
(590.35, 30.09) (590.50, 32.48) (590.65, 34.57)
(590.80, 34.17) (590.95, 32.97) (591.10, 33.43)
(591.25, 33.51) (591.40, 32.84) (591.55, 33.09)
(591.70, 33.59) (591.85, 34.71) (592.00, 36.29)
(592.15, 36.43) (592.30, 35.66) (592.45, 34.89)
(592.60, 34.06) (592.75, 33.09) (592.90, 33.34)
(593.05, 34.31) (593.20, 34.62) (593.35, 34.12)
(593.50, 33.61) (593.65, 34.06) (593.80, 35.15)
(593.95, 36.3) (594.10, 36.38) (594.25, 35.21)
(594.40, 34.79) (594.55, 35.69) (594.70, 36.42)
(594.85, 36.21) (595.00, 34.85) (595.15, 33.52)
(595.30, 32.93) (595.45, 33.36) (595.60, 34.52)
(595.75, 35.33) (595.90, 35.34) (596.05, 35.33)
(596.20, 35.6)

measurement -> 0.624 nm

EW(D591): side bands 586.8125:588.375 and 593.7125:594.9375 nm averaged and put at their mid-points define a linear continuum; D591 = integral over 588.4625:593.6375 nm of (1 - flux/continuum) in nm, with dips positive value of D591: 0.65 nm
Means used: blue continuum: 34.6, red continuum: 35.7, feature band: 30.8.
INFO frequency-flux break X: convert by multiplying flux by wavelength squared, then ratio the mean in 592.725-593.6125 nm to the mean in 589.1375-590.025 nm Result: 1.41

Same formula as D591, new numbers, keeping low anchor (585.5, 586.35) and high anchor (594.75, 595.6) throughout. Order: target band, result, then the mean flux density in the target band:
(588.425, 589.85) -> 0.42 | 24.8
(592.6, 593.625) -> 0.02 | 33.9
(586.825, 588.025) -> 0.01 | 35.2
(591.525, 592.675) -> 0.00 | 34.9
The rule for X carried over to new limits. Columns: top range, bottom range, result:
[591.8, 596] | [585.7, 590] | 1.14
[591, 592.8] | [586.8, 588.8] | 1.05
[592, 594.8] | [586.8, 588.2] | 1.02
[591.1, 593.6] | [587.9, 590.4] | 1.28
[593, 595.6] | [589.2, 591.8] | 1.18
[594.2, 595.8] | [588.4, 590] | 1.42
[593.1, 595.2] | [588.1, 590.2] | 1.36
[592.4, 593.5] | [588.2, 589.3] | 1.31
